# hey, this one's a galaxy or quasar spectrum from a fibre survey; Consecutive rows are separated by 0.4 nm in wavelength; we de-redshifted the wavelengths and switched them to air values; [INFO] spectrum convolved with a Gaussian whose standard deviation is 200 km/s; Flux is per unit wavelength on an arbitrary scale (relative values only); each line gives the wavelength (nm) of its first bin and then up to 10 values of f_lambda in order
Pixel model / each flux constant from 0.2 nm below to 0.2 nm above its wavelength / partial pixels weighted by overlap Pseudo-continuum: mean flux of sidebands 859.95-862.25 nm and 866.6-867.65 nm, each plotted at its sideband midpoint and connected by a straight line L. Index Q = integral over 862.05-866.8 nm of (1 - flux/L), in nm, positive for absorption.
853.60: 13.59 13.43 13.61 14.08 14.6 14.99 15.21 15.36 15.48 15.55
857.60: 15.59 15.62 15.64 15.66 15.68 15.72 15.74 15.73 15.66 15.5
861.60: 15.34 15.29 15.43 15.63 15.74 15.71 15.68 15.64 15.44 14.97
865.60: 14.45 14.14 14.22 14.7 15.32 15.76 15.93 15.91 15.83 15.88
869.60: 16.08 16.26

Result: 0.05 nm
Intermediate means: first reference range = 15.5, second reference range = 15.2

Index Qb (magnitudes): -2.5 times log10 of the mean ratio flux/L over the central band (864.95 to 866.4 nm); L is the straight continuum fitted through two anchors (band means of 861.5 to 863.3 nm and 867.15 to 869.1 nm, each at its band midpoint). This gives 0.08 mag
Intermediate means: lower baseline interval 15.5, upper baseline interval 15.8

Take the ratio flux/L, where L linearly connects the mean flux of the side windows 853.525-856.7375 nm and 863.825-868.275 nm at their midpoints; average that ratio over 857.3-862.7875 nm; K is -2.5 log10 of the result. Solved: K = -0.06 mag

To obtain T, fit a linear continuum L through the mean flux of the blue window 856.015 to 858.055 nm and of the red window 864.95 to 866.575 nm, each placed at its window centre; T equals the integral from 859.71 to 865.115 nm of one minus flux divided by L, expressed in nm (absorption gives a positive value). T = -0.26 nm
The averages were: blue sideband 15.5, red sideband 14.5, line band 15.6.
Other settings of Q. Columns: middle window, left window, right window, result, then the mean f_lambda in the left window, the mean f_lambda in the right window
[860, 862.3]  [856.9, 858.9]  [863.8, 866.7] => -0.03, 15.6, 14.9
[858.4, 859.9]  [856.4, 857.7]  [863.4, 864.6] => -0.01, 15.5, 15.7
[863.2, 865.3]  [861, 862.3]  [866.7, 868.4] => -0.01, 15.4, 15.5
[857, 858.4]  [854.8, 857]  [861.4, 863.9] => -0.04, 15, 15.5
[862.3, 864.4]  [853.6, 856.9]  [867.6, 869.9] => -0.04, 14.5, 15.9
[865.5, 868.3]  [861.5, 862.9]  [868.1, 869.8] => 0.14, 15.4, 15.9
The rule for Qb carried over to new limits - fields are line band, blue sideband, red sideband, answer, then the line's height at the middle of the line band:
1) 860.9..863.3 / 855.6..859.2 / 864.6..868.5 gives -0.02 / 15.3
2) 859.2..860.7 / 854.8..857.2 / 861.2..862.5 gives -0.03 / 15.3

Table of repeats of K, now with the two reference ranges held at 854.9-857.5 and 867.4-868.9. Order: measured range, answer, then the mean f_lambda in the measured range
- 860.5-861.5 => -0.01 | 15.6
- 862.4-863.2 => 0.00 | 15.6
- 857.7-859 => -0.02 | 15.6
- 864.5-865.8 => 0.05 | 15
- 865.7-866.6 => 0.11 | 14.2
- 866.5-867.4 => 0.06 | 14.9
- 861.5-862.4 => 0.01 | 15.3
